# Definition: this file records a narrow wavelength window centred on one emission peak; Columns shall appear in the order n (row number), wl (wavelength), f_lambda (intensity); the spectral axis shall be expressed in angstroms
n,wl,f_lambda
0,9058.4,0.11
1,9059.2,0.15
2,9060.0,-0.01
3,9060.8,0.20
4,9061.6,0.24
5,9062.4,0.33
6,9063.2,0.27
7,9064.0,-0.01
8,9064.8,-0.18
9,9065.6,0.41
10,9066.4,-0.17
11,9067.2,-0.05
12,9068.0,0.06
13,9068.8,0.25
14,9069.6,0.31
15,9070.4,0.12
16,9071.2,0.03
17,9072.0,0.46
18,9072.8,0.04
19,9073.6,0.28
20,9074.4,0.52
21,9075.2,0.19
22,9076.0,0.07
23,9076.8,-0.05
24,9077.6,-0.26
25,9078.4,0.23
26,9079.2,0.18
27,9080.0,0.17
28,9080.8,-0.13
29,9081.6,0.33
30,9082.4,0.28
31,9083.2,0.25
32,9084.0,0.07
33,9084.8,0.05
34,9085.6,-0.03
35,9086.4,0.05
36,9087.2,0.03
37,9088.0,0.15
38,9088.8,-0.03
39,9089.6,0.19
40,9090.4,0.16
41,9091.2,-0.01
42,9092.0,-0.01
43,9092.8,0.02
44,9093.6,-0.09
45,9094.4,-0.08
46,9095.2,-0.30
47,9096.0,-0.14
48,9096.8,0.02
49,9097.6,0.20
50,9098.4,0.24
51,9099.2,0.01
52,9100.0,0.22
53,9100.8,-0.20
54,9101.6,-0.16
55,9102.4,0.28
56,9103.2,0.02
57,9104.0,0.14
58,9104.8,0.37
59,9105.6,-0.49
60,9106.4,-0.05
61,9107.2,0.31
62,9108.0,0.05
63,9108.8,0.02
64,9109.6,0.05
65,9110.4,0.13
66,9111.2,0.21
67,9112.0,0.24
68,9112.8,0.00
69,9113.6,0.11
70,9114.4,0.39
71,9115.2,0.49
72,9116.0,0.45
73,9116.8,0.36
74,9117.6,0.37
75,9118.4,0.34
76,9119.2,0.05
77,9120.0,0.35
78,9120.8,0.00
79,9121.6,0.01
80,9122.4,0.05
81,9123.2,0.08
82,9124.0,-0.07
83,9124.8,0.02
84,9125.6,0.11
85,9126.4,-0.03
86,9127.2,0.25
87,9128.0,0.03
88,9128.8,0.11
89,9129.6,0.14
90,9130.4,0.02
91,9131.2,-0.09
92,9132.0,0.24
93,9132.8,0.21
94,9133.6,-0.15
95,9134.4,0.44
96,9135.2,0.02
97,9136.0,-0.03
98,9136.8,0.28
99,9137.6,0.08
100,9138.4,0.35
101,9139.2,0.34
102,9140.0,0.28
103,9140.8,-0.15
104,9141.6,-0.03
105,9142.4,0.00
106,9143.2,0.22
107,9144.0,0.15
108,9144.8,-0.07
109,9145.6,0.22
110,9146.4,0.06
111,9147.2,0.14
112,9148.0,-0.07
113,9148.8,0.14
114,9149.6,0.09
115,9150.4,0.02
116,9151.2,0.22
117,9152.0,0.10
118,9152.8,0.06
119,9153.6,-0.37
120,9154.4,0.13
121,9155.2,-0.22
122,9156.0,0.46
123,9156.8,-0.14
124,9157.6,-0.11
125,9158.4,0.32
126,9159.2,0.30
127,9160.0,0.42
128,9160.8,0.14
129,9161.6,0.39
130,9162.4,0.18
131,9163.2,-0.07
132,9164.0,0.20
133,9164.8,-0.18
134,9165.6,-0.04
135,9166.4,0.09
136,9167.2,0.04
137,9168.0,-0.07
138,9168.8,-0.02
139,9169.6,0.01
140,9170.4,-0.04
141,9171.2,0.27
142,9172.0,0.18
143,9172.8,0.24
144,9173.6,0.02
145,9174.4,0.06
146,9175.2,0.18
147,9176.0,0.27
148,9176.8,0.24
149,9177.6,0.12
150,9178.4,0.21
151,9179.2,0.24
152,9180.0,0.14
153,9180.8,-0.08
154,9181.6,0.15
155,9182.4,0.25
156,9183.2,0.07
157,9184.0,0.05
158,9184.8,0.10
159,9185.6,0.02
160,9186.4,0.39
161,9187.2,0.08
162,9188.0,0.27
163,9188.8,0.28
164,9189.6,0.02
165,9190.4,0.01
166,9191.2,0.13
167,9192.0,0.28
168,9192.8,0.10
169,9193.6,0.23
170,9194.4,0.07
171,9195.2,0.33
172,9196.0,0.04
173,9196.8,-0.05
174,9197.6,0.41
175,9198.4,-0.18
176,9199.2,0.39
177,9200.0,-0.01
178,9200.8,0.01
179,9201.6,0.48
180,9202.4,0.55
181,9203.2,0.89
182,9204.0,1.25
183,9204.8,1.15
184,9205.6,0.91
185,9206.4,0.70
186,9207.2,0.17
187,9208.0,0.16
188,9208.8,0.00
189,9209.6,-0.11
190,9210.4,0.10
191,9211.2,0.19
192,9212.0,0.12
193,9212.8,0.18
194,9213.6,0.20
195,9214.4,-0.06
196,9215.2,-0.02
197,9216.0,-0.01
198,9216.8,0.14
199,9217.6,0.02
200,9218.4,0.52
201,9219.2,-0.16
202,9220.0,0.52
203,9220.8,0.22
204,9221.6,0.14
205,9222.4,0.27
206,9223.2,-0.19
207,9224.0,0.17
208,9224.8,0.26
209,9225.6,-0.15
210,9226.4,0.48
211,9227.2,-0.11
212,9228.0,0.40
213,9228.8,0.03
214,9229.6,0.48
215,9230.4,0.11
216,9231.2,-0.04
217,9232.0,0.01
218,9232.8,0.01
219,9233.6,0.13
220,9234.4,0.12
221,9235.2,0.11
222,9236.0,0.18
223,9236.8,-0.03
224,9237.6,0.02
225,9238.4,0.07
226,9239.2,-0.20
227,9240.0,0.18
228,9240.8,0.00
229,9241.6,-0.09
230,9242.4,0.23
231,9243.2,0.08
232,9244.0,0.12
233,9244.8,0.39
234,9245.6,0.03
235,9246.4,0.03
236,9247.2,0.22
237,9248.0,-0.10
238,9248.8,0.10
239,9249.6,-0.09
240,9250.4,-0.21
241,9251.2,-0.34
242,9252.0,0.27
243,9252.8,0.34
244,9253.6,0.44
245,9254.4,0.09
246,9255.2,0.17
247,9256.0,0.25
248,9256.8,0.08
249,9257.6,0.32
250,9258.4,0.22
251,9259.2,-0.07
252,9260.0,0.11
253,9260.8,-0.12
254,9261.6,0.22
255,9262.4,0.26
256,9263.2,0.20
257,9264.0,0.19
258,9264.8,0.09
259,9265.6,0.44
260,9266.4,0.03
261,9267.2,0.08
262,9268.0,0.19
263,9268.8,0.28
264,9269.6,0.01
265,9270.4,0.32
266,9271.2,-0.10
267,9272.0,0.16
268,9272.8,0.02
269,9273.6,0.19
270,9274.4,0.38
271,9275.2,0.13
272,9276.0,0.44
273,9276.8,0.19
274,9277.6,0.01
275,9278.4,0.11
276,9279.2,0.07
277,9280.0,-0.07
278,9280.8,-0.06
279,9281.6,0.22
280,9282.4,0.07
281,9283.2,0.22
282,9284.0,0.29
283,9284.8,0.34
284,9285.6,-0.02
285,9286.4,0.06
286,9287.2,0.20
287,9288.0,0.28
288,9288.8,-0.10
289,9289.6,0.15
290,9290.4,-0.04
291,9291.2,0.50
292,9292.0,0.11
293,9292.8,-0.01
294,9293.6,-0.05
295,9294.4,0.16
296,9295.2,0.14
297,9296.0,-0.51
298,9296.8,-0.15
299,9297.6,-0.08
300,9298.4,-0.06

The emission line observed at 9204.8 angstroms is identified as [O III] 5007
